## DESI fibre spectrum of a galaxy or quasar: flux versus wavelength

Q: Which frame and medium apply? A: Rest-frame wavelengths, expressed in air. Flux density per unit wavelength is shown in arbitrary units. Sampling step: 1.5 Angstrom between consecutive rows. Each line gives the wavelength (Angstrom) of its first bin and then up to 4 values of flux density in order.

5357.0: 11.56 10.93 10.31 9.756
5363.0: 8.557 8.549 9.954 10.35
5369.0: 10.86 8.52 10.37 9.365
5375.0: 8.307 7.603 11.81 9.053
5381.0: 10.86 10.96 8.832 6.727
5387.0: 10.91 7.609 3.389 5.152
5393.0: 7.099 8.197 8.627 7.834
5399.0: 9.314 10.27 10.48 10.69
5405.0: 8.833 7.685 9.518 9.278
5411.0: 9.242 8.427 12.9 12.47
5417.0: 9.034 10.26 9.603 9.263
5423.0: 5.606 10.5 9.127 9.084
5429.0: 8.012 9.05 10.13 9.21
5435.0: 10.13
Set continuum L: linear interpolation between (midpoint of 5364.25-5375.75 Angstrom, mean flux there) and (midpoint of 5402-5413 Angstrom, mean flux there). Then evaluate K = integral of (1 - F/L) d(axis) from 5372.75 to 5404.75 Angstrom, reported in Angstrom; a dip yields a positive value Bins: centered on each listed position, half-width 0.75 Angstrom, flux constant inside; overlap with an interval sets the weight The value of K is 2.3 Angstrom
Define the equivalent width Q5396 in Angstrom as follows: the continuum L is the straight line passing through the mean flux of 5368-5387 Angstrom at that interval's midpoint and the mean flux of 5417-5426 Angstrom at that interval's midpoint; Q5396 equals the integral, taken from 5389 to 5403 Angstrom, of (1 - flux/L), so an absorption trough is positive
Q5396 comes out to 2.2 Angstrom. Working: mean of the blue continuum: 9.51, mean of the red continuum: 9.05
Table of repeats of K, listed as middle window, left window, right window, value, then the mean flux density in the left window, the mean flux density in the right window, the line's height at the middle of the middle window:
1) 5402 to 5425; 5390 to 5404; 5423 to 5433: -2.33 Angstrom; 8.31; 9.04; 8.7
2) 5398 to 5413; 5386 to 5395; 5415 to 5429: -2.37 Angstrom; 7.02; 9.31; 8.11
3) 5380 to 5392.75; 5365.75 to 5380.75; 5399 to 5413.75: 2.07 Angstrom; 9.65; 9.5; 9.59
